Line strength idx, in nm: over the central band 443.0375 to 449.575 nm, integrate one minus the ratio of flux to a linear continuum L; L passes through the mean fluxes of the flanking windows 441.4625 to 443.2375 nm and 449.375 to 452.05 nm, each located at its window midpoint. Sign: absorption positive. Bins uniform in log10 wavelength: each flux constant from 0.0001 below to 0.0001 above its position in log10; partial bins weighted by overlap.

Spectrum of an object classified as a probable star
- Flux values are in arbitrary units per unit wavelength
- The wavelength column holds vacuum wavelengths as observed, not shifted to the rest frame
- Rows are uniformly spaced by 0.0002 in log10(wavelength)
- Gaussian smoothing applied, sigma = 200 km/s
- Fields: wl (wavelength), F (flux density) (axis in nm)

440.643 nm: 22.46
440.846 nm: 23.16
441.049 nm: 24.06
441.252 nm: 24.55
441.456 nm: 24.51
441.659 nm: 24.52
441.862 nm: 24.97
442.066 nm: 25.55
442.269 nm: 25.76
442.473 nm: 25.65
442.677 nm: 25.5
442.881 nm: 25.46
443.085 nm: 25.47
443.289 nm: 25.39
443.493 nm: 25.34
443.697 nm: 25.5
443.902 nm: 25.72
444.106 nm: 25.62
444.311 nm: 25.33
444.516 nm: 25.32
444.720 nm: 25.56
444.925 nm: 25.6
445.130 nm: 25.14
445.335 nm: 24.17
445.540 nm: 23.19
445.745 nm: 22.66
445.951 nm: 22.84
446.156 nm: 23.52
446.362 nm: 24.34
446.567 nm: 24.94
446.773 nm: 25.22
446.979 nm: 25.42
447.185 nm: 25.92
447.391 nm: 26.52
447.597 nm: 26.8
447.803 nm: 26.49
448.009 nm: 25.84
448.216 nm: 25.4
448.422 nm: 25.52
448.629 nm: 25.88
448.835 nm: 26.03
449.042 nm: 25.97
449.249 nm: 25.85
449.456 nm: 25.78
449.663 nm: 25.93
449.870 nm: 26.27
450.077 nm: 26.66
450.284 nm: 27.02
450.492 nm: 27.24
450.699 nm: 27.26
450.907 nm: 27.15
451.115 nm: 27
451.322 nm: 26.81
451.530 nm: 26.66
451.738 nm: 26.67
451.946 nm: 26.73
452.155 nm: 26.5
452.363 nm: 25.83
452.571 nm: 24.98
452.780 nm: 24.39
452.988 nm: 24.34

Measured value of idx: 0.18 nm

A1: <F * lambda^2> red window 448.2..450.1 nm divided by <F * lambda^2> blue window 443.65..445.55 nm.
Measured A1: 1.1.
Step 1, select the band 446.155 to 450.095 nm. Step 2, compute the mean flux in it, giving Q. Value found 25.8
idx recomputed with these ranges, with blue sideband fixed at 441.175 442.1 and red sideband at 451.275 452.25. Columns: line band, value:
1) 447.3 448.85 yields -0.006 nm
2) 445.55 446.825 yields 0.089 nm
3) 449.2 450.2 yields 0.005 nm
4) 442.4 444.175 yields -0.031 nm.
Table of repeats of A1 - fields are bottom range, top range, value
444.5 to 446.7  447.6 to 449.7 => 1.08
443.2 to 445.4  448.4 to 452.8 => 1.07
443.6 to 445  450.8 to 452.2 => 1.08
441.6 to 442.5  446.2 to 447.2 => 1.01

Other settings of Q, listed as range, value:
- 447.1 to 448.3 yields 26.2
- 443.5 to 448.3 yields 25.1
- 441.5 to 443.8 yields 25.4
